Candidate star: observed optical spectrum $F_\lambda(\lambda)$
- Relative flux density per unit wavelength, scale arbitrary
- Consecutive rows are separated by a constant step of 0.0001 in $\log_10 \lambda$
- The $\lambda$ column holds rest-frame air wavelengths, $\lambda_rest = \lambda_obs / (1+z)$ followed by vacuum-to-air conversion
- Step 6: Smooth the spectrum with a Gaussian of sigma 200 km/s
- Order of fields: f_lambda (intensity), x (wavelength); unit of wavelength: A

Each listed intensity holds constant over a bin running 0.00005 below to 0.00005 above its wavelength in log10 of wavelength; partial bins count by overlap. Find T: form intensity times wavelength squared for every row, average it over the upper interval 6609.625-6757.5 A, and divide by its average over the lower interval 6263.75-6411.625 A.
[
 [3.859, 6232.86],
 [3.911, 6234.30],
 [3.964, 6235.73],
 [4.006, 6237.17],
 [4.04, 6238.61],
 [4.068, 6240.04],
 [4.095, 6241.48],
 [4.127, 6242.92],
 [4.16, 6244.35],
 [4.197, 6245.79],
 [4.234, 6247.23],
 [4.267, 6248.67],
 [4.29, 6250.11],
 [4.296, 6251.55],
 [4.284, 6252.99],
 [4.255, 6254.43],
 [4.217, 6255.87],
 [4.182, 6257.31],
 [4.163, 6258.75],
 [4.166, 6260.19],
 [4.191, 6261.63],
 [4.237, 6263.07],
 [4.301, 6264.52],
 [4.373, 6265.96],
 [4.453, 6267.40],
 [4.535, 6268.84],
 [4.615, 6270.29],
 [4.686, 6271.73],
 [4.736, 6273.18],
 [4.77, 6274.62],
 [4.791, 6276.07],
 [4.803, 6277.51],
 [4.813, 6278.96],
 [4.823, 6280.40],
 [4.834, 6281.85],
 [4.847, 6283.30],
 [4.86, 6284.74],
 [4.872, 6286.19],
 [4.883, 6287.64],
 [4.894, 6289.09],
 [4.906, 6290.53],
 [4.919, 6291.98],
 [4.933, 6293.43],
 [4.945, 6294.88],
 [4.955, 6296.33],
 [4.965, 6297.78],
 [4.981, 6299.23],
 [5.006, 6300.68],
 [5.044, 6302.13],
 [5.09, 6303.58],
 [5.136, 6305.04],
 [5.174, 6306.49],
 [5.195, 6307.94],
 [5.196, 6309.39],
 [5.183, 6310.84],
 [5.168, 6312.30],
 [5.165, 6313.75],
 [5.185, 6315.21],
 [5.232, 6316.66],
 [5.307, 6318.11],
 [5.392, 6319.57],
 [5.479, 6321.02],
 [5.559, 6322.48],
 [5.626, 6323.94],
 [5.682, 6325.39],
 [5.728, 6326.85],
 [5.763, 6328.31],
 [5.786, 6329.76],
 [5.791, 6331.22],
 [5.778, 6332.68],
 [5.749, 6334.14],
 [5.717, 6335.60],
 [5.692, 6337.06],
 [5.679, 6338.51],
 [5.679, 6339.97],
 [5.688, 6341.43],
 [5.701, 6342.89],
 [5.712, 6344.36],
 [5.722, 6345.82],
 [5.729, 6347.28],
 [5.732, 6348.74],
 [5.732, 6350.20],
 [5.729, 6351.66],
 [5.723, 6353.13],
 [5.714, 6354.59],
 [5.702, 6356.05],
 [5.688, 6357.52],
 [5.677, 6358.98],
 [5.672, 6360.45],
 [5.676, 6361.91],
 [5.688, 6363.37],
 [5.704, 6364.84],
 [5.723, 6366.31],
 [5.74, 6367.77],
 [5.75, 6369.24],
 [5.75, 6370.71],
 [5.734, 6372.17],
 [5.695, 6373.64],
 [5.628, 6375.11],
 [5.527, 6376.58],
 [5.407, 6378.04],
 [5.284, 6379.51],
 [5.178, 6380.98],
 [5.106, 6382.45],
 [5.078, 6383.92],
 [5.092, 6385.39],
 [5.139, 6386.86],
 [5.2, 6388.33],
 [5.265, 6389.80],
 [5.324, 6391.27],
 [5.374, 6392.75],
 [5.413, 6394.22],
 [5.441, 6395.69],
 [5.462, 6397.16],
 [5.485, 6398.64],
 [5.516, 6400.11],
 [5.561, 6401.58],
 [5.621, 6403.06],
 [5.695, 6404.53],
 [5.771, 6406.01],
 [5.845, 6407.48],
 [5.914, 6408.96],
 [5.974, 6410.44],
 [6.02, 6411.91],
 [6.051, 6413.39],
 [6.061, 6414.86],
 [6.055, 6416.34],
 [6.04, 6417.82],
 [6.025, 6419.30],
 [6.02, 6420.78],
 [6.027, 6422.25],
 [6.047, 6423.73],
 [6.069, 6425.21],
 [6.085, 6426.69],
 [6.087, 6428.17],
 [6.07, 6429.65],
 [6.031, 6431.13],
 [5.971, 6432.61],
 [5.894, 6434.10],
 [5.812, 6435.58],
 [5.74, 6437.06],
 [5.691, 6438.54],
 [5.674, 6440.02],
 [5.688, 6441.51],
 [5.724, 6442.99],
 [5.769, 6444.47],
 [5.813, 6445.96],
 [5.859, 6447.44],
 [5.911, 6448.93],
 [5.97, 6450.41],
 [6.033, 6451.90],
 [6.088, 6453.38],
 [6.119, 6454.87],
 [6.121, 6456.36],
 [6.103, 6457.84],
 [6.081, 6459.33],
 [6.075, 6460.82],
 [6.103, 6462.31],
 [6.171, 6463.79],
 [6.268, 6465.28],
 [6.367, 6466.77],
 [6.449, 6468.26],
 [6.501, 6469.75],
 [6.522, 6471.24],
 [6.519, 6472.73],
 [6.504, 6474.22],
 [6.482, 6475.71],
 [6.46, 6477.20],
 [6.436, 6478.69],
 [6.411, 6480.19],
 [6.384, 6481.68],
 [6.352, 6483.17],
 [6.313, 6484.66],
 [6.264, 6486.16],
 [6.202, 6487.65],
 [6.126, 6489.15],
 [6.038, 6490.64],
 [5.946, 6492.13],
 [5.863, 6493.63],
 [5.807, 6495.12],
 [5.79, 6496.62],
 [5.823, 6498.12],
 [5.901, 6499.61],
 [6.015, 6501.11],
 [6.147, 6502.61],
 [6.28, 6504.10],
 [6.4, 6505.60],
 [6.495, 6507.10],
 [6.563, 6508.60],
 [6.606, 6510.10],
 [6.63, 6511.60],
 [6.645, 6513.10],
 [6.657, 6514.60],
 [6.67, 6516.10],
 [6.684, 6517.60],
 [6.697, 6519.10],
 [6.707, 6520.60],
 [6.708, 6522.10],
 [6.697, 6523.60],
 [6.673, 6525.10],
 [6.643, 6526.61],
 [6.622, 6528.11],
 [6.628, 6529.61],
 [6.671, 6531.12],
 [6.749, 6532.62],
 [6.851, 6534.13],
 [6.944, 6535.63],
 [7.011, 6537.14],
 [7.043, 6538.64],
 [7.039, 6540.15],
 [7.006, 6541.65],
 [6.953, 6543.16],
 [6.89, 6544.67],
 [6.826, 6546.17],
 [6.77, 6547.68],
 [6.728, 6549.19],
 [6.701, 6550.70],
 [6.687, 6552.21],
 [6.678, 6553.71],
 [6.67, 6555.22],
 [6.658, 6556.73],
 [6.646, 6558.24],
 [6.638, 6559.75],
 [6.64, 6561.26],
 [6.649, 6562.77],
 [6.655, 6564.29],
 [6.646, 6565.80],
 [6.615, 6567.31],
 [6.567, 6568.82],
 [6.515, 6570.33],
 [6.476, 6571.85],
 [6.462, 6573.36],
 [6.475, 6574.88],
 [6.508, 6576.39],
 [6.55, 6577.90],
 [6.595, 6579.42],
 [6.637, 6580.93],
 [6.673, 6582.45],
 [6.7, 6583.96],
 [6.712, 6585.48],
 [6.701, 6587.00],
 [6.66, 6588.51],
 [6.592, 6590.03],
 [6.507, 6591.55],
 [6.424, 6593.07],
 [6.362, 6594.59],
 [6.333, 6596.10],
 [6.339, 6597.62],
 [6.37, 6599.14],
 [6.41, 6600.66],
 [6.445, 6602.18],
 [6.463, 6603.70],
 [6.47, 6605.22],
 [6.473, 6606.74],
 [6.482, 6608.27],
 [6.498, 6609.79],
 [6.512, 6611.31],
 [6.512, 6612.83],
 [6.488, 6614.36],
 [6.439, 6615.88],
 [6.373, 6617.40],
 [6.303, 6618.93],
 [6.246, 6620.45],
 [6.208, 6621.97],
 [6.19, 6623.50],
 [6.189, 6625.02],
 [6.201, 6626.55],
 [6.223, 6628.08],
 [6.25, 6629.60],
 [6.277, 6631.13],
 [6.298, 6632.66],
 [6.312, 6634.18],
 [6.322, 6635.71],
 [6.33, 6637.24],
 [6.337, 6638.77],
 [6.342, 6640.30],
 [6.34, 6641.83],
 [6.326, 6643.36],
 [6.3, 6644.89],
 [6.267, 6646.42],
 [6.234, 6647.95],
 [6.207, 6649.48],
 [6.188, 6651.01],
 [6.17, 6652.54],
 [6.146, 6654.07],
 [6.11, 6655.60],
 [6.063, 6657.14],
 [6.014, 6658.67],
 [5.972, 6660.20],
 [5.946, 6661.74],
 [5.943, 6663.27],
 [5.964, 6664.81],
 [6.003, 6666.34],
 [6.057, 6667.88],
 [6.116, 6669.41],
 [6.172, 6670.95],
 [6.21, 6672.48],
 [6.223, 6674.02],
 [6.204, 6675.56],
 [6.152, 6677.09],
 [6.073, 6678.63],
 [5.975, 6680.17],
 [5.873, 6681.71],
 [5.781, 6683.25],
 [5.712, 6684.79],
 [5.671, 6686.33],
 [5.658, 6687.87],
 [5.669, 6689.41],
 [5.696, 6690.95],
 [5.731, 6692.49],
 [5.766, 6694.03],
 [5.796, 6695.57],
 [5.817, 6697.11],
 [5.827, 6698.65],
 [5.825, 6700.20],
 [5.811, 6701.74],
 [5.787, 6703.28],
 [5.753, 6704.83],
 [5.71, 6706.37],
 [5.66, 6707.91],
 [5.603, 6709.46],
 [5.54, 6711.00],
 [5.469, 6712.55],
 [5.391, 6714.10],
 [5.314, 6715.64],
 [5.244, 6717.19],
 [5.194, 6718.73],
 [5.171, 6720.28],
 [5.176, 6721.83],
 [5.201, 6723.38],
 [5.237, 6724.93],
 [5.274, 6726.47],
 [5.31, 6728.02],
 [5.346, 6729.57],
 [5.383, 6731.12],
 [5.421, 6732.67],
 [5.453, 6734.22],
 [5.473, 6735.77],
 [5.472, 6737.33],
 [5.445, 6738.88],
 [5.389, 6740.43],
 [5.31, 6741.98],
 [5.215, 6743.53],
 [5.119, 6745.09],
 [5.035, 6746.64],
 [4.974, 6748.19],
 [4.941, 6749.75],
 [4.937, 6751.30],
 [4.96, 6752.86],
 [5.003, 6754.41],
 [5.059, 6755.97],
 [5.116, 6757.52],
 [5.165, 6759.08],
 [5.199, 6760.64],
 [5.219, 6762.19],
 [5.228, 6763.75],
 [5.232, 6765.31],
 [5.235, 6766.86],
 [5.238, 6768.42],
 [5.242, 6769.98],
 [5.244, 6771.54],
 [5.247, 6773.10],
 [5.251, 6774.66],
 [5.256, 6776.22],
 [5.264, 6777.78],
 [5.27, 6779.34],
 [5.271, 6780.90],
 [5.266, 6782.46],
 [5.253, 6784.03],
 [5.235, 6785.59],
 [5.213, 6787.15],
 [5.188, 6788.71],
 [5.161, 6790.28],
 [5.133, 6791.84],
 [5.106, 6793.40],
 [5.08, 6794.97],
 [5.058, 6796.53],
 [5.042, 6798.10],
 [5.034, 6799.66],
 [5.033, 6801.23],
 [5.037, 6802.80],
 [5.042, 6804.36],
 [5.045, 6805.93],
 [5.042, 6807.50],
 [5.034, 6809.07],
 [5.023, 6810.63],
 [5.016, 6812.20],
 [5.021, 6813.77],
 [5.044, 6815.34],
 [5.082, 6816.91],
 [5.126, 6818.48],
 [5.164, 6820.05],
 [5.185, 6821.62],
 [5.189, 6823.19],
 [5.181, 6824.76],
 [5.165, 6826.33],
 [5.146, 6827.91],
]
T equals 1.2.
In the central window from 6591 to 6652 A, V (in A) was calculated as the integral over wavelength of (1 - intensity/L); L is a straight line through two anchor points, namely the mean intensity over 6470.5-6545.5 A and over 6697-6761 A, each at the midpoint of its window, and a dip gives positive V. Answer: -4.6 A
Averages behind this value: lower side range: 6.49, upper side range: 5.35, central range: 6.34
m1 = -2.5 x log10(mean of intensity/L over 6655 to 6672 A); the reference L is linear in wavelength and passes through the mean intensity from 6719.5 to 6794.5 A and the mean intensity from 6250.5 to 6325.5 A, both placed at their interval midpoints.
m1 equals -0.17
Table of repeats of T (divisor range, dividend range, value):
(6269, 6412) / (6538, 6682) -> 1.29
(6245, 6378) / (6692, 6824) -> 1.17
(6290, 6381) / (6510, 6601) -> 1.30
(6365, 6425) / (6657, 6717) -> 1.13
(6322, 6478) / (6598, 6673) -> 1.16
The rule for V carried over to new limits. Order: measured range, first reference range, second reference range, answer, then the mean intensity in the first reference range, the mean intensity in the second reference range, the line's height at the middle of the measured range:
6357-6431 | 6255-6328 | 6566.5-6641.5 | -3.6 A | 4.91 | 6.44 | 5.41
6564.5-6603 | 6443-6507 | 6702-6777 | -4.8 A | 6.16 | 5.29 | 5.8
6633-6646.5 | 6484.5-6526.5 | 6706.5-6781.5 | -1.4 A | 6.34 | 5.26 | 5.73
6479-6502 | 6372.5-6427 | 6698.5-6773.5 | -2.2 A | 5.63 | 5.32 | 5.55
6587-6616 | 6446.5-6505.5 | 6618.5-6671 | -1.3 A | 6.18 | 6.19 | 6.18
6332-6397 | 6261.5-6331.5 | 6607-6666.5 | -3.8 A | 5.02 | 6.25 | 5.27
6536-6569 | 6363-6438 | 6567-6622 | -2.3 A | 5.69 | 6.49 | 6.32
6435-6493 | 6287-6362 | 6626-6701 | -4.5 A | 5.43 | 6.06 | 5.69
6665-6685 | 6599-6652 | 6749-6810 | -0.3 A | 6.34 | 5.14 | 5.95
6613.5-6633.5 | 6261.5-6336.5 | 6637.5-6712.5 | -1.5 A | 5.07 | 5.97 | 5.85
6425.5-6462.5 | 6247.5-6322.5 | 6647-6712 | -4.9 A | 4.79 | 5.92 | 5.25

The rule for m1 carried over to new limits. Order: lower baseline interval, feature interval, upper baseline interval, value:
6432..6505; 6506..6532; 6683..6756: -0.12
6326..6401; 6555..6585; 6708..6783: -0.22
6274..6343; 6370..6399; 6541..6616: 0.05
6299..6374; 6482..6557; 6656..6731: -0.16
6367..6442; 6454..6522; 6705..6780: -0.13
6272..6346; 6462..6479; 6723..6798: -0.22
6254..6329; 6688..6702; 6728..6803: -0.12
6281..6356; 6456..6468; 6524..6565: 0.01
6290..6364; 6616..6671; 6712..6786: -0.17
